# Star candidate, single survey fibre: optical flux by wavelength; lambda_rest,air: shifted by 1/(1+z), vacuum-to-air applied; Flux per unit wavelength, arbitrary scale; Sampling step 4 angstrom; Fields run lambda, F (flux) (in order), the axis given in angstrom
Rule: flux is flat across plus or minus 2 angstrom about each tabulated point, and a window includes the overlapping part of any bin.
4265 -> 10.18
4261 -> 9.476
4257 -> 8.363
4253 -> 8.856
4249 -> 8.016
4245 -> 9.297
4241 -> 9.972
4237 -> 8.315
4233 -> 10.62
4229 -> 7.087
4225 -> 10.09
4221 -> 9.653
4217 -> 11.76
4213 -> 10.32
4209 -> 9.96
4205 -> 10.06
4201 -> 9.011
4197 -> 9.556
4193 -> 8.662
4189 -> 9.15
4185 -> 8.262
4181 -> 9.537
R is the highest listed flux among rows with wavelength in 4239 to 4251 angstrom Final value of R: 9.972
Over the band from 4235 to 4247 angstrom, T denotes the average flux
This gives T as 9.19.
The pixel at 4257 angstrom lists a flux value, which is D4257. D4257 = 8.363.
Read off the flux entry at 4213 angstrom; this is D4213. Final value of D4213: 10.32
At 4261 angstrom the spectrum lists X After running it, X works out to 9.476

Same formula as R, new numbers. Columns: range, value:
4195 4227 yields 11.76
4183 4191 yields 9.15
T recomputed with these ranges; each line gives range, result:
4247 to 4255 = 8.44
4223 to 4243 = 9.22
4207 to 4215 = 10.1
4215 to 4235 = 9.84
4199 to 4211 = 9.68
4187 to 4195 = 8.91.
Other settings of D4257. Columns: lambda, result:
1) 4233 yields 10.62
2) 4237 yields 8.315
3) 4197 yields 9.556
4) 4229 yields 7.087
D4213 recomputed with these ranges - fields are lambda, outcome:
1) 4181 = 9.537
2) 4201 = 9.011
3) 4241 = 9.972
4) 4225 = 10.09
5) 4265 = 10.18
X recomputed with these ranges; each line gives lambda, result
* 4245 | 9.297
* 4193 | 8.662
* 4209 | 9.96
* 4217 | 11.76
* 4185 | 8.262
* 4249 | 8.016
